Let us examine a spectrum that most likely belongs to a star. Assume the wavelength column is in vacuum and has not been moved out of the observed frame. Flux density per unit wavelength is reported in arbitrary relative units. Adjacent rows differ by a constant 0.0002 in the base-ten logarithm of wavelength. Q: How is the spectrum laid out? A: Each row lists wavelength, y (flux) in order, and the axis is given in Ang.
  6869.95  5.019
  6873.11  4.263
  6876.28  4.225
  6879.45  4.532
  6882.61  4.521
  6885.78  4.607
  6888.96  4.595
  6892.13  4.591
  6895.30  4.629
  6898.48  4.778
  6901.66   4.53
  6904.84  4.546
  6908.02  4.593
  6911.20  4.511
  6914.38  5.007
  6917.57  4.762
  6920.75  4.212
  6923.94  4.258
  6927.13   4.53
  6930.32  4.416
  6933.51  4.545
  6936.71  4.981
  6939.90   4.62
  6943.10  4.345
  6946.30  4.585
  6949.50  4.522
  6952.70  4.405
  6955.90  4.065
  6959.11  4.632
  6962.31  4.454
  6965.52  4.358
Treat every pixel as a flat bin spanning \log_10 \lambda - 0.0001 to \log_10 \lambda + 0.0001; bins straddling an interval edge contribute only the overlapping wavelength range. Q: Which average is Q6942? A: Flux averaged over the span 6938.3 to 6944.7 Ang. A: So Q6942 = 4.48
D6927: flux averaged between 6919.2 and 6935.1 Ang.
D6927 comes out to 4.39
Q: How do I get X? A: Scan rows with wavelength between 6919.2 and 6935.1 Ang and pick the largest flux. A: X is 4.545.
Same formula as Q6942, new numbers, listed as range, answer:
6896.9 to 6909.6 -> 4.61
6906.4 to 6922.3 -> 4.62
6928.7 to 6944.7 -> 4.58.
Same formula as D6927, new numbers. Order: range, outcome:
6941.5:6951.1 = 4.48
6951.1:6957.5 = 4.24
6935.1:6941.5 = 4.8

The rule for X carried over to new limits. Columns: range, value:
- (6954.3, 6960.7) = 4.632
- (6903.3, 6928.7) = 5.007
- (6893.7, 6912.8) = 4.778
